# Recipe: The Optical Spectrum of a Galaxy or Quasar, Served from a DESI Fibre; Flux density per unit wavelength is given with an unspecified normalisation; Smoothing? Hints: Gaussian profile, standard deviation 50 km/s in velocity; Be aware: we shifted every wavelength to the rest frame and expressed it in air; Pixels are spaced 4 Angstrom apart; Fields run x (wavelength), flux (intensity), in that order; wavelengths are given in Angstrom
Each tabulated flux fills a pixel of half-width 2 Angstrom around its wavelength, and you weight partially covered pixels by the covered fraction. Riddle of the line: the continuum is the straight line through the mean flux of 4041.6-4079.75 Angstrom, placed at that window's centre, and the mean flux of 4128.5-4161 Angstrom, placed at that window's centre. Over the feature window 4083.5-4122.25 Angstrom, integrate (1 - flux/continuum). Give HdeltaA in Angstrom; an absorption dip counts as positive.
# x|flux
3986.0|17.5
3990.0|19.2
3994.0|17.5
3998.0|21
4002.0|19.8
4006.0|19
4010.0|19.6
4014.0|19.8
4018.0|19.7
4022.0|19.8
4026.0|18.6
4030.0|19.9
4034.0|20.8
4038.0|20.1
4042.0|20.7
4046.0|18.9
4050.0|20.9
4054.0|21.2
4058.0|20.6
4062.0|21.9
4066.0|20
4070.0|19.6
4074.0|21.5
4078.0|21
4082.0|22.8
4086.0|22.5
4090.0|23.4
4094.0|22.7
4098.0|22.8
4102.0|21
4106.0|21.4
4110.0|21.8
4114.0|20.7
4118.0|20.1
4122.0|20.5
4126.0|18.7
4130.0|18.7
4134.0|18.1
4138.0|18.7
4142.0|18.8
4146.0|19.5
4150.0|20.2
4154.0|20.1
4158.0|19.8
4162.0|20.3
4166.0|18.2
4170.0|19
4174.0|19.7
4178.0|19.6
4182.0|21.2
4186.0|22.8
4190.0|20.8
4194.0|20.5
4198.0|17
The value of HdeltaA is -3.50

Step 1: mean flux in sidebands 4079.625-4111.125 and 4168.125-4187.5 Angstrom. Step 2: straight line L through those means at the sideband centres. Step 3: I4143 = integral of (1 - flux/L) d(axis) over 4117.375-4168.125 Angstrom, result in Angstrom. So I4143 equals 4.5 Angstrom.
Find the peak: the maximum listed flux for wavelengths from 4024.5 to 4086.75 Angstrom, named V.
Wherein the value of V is 22.8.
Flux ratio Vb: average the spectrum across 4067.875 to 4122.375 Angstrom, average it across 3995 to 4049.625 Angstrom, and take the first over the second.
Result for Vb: 1.09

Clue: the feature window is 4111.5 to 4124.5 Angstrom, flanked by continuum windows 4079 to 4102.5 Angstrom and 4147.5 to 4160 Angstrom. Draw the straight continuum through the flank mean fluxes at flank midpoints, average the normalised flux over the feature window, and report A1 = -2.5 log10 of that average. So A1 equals 0.05 mag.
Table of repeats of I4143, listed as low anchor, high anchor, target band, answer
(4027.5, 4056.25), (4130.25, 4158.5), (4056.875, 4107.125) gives -4.42 Angstrom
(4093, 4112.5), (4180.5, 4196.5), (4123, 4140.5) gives 2.40 Angstrom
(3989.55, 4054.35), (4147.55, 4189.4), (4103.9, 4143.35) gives 0.46 Angstrom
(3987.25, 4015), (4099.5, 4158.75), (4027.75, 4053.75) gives -1.00 Angstrom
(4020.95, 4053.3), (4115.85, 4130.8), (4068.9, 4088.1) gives -1.72 Angstrom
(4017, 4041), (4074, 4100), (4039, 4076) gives 0.96 Angstrom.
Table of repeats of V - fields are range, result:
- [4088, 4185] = 23.4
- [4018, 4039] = 20.8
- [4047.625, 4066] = 21.9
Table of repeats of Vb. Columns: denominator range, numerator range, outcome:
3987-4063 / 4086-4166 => 1.02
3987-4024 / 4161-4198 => 1.03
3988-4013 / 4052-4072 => 1.07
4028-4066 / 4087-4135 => 1.02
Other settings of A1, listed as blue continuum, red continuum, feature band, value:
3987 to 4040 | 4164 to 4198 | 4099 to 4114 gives -0.08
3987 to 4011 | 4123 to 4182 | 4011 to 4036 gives -0.03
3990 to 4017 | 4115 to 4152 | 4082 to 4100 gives -0.18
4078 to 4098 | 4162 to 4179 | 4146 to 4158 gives 0.00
